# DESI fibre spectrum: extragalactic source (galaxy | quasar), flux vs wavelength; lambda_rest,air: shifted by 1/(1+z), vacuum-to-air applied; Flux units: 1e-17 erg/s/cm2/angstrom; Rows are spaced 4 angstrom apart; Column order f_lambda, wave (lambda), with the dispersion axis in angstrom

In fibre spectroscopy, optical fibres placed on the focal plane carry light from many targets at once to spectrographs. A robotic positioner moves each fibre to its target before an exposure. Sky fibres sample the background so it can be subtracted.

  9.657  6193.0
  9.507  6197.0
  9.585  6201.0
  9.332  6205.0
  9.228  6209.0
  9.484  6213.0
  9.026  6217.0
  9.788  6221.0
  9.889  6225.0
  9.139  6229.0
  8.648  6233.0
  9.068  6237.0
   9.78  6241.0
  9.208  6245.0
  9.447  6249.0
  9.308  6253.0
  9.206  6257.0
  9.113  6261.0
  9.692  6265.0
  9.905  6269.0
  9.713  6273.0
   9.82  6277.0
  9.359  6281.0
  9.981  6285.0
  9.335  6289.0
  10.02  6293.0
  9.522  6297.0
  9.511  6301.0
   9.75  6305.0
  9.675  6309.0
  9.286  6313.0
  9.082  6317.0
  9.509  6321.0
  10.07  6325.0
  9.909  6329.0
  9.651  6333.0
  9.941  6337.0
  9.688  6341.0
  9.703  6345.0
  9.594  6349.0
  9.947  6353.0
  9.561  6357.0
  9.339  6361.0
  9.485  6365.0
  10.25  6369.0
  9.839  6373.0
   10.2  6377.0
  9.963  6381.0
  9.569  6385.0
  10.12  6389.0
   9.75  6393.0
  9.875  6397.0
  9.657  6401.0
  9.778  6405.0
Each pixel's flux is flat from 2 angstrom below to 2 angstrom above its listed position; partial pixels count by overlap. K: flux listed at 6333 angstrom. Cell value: 9.651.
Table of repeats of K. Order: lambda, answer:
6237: 9.068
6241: 9.78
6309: 9.675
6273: 9.713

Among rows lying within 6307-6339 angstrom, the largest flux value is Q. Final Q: 10.07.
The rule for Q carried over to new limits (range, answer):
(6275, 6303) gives 10.02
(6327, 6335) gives 9.909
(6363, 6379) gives 10.25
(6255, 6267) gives 9.692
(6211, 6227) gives 9.889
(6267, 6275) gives 9.905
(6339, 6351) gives 9.703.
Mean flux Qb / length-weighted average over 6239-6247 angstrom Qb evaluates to 9.49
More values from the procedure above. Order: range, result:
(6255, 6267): 9.34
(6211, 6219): 9.25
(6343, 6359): 9.7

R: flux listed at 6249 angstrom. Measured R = 9.447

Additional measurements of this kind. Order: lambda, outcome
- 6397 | 9.875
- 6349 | 9.594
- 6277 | 9.82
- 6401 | 9.657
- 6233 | 8.648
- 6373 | 9.839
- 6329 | 9.909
